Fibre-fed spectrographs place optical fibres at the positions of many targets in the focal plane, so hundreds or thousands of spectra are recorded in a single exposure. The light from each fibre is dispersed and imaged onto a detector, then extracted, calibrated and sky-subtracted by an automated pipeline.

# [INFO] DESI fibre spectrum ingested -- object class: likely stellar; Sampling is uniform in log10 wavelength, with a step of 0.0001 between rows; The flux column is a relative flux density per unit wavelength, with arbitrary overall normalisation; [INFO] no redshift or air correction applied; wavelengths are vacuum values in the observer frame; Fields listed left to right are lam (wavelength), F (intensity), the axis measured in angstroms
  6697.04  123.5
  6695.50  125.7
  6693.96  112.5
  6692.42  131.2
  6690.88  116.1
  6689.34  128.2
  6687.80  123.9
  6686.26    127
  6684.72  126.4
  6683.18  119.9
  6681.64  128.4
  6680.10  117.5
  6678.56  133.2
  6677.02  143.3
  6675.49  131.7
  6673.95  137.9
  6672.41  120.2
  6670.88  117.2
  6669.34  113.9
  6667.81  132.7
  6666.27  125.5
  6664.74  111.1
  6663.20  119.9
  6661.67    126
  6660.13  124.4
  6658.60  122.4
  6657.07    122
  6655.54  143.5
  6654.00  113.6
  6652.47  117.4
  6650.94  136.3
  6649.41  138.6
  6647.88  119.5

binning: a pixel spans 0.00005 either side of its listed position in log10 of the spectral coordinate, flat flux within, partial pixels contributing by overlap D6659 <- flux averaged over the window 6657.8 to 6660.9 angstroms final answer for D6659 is 124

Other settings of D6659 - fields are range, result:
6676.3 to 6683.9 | 128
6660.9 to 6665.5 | 119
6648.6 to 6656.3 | 130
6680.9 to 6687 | 125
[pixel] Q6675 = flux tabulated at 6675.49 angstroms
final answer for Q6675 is 131.7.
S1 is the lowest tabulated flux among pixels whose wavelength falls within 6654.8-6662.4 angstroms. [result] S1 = 122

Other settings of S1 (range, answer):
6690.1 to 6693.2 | 116.1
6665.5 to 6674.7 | 113.9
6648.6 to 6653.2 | 117.4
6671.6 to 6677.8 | 120.2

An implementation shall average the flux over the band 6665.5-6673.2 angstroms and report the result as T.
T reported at 122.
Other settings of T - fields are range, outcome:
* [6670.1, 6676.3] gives 127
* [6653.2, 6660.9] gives 125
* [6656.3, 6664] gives 123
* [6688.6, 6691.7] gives 122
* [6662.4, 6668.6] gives 122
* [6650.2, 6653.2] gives 127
